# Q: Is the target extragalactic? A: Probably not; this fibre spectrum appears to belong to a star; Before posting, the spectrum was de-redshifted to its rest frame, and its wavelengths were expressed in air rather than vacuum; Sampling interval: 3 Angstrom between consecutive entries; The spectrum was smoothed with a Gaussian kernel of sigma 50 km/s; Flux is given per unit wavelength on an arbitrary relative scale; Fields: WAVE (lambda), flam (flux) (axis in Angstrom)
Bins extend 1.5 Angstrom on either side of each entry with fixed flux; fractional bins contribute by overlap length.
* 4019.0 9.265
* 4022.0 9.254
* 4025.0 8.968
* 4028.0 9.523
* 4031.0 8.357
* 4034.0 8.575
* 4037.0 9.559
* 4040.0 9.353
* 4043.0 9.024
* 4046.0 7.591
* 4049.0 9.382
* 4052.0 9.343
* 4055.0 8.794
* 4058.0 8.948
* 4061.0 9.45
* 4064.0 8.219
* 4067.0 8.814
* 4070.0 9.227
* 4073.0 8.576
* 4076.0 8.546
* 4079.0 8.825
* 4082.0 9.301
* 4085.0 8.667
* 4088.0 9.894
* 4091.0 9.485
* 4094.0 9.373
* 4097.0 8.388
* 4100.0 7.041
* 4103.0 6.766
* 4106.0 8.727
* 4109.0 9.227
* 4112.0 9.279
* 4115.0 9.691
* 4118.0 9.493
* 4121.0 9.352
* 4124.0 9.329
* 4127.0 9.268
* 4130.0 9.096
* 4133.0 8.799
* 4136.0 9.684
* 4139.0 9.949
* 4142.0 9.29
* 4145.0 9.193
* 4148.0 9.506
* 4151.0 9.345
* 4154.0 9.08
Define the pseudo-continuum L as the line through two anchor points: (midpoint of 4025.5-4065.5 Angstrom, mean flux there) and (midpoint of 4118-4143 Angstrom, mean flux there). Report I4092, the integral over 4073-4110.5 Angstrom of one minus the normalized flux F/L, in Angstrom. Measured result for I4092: 2.0 Angstrom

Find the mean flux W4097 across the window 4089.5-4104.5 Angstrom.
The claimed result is 8.21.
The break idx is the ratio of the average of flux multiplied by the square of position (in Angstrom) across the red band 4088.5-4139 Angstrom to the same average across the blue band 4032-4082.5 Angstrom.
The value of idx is 1.0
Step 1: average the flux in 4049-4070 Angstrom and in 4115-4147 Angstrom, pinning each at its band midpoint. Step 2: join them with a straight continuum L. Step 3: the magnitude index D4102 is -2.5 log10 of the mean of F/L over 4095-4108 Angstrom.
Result 0.17 mag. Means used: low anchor 8.98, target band 7.85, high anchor 9.36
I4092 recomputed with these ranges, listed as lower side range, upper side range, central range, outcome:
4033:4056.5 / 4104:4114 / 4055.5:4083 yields 0.3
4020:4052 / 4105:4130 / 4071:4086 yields 0.6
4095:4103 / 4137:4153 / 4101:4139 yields -2.7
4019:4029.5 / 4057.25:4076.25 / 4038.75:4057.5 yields 0.2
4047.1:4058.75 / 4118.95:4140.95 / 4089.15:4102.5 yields 1.1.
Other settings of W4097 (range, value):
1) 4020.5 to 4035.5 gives 8.94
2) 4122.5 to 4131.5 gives 9.23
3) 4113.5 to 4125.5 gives 9.47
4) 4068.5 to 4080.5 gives 8.79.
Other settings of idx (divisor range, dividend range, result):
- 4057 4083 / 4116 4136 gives 1.07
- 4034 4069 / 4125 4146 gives 1.09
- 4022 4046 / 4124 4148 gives 1.09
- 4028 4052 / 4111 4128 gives 1.10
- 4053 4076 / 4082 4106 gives 0.98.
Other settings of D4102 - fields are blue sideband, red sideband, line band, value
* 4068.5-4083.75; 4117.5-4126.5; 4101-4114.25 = 0.09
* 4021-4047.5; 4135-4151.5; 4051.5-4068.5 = 0.02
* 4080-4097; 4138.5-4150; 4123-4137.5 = 0.02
